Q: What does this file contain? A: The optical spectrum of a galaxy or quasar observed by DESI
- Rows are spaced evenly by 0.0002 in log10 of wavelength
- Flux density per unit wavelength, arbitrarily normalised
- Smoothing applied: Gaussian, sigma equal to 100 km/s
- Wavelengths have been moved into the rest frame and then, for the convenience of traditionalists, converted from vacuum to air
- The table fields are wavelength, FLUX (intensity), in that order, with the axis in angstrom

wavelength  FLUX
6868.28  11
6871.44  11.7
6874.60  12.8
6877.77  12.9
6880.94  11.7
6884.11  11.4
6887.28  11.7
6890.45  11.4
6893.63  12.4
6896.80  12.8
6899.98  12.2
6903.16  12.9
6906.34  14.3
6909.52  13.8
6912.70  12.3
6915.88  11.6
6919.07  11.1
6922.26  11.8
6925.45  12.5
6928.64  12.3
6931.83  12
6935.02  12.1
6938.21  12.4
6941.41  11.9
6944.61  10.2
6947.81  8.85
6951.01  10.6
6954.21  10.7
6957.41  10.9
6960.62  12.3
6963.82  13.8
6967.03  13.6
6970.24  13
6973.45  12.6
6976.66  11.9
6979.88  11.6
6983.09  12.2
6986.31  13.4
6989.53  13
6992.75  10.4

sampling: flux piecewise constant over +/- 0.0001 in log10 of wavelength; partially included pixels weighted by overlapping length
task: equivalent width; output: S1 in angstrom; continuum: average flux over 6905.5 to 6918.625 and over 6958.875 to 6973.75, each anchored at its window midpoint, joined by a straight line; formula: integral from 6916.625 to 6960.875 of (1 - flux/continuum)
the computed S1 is 5.3 angstrom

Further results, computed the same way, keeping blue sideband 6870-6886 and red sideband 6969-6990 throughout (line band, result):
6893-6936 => -0.7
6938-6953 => 2.1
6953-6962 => 0.8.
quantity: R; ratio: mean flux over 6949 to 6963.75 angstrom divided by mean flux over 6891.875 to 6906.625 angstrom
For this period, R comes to 0.89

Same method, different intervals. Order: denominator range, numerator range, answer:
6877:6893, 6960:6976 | 1.11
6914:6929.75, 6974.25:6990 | 1.04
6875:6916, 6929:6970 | 0.94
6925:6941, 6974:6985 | 0.98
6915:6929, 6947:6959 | 0.88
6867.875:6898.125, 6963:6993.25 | 1.05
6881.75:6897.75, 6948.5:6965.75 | 0.97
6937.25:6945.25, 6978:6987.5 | 1.07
